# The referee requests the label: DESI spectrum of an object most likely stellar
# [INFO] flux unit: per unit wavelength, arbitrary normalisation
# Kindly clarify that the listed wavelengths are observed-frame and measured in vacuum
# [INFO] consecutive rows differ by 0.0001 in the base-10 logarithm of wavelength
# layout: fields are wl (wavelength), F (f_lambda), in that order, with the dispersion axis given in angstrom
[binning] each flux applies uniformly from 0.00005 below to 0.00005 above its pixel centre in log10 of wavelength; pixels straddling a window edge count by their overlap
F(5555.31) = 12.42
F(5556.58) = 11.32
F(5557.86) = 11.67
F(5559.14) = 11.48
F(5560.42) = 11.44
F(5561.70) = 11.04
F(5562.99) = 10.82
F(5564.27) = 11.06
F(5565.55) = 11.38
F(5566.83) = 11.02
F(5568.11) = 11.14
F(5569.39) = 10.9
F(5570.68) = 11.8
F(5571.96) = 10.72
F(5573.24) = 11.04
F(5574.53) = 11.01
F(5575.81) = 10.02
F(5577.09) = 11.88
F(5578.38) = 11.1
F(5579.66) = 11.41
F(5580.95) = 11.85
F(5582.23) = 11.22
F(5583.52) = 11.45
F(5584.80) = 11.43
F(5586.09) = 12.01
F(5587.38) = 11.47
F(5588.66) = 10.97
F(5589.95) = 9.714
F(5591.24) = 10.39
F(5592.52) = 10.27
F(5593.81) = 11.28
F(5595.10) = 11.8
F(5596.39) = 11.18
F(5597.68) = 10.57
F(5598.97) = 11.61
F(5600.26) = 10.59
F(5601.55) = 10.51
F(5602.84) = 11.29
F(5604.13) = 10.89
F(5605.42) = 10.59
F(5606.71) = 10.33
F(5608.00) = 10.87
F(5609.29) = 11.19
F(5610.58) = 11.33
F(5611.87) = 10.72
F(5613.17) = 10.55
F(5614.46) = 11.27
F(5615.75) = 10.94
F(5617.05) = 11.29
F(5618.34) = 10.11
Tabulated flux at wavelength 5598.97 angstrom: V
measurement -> 11.61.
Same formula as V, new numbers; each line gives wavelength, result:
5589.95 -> 9.714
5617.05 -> 11.29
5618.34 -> 10.11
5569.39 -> 10.9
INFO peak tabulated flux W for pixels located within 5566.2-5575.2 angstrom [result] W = 11.8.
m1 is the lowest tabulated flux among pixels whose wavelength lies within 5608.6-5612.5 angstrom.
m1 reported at 10.72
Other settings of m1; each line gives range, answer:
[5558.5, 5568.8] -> 10.82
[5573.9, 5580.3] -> 10.02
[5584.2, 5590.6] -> 9.714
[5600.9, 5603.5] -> 10.51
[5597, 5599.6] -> 10.57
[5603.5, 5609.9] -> 10.33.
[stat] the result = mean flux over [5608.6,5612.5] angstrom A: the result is 11.1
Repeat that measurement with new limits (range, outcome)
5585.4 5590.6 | 11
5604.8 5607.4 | 10.5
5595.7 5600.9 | 11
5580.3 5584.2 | 11.5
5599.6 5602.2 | 10.6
